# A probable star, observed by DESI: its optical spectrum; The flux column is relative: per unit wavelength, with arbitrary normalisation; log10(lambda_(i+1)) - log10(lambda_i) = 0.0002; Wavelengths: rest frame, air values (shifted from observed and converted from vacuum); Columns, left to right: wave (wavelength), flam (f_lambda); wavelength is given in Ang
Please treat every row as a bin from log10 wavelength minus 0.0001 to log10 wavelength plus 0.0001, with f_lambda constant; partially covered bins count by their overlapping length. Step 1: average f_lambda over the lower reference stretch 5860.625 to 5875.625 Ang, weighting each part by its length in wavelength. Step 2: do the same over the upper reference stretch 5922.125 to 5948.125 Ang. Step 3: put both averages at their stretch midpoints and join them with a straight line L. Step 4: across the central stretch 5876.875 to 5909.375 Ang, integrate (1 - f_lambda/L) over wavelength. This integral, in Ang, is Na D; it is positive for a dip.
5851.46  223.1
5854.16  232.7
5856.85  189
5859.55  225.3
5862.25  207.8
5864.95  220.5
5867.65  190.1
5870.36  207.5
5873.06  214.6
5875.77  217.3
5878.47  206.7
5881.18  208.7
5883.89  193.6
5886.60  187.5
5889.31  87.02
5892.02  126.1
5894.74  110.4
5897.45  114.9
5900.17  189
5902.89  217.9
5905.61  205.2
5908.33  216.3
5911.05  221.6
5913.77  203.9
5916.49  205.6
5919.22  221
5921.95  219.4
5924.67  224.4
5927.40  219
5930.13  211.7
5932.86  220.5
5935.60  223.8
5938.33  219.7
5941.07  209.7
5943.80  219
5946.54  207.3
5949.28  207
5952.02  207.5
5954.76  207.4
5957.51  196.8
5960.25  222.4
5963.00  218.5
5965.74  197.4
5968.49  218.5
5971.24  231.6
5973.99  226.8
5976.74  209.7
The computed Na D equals 6.2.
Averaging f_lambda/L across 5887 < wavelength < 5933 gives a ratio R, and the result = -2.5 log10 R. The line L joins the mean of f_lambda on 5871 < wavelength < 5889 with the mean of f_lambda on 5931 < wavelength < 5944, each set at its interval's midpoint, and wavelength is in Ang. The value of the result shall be 0.12 mag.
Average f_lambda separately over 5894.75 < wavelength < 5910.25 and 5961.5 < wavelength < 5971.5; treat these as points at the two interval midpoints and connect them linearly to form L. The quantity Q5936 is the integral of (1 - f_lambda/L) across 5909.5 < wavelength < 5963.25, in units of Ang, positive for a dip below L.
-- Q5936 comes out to -4.0 Ang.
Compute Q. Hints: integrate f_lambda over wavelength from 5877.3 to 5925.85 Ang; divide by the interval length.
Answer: 186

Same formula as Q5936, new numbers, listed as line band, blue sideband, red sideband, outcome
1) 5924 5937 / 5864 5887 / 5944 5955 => -0.7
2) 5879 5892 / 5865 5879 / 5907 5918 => 2.6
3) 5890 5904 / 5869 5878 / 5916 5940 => 4.4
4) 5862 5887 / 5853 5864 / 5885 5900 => -4.7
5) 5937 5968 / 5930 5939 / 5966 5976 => 1.4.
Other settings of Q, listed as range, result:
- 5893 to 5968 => 205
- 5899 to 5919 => 209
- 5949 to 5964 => 210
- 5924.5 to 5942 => 218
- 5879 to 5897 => 153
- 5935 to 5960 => 211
